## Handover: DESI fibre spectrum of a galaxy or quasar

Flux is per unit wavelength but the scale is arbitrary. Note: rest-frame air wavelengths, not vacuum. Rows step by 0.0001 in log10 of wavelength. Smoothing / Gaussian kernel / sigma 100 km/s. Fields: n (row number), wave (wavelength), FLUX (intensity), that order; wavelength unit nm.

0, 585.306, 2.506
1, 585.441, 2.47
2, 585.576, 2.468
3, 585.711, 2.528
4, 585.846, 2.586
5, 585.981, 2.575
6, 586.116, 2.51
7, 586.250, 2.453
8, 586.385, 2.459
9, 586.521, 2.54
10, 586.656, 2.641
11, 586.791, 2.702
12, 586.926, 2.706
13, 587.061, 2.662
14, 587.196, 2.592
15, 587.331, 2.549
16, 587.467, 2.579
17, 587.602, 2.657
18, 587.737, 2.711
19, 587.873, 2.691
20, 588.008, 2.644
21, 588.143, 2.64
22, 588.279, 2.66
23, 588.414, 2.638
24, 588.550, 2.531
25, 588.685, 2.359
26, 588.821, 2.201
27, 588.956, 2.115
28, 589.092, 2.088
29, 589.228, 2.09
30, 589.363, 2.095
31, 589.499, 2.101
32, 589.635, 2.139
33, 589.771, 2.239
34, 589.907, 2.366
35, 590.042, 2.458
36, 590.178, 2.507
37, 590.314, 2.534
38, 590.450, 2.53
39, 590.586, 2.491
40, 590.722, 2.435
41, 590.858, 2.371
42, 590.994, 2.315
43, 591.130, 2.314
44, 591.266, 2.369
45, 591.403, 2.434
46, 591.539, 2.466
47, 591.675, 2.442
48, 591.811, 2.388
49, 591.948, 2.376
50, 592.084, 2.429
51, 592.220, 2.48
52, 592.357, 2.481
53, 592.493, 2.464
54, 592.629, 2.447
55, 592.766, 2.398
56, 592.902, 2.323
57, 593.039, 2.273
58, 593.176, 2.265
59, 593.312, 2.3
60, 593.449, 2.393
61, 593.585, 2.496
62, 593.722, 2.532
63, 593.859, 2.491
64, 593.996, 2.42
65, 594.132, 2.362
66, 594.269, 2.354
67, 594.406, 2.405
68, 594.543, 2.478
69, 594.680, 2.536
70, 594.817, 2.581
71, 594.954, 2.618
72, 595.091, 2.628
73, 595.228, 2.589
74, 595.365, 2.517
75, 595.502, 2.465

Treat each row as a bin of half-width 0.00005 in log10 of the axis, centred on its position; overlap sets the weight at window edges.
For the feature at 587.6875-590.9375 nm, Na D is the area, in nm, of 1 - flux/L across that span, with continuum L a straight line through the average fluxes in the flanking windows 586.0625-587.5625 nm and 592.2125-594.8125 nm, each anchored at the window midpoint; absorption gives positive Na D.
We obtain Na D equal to 0.16 nm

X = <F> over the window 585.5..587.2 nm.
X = 2.57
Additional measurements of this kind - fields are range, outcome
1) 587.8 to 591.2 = 2.38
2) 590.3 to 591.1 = 2.43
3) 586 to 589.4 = 2.51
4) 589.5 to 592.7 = 2.41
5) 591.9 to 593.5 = 2.39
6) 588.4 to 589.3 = 2.27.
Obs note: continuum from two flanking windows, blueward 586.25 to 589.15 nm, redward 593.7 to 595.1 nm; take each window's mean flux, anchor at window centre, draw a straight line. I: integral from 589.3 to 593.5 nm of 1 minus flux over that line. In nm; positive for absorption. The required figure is 0.22 nm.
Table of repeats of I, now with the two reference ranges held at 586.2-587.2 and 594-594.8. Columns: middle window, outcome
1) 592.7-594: 0.04 nm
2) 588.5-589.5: 0.14 nm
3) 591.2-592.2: 0.03 nm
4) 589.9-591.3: 0.05 nm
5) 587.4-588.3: -0.03 nm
